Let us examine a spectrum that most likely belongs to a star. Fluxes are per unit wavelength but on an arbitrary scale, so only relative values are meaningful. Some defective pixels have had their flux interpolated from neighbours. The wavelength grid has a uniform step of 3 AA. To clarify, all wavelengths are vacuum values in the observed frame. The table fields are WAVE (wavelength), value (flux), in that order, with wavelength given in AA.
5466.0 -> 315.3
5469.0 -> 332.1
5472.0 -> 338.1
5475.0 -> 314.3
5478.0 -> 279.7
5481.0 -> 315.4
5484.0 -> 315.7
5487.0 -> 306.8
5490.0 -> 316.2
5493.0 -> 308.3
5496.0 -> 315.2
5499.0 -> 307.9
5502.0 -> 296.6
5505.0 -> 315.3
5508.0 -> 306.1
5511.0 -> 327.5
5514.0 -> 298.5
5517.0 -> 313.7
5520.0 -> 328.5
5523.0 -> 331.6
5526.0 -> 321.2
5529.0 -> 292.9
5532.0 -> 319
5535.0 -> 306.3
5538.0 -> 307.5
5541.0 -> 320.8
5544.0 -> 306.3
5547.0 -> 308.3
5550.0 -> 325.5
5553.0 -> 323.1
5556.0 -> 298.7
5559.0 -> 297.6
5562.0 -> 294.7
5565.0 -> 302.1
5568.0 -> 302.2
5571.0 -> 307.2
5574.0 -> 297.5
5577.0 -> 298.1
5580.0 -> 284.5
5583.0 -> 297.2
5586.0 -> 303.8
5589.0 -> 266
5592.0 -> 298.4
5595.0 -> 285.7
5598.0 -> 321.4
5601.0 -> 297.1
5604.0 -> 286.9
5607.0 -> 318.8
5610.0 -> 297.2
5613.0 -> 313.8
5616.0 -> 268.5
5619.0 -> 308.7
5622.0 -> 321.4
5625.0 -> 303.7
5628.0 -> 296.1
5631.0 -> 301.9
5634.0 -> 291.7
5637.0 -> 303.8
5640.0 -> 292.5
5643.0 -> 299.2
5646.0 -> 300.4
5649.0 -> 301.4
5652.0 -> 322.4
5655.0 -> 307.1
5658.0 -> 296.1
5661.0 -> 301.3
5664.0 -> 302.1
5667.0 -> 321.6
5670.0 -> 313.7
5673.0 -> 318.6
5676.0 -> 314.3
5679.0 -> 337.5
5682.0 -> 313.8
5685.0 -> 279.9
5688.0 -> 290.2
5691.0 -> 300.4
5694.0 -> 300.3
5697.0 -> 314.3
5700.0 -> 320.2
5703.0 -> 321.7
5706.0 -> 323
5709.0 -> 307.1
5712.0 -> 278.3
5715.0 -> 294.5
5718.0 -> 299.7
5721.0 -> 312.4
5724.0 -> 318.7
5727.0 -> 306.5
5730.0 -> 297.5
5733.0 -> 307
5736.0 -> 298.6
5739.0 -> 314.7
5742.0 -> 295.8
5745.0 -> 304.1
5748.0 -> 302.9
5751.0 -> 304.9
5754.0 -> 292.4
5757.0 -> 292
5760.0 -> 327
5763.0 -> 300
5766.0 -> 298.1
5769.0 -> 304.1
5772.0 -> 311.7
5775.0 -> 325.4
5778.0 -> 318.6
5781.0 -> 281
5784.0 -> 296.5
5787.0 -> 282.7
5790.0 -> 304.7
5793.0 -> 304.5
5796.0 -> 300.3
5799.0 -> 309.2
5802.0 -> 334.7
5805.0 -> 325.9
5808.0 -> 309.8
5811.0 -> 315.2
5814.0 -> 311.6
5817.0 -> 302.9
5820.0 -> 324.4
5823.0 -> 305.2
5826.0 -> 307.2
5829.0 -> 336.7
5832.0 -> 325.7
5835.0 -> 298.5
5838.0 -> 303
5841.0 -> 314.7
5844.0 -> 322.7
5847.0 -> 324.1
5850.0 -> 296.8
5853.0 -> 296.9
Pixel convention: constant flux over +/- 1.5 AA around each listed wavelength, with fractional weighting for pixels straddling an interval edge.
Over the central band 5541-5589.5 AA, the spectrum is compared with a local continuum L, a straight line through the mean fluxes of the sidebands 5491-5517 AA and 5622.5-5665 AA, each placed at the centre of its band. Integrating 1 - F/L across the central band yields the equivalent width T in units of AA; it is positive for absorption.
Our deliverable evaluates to 0.7 AA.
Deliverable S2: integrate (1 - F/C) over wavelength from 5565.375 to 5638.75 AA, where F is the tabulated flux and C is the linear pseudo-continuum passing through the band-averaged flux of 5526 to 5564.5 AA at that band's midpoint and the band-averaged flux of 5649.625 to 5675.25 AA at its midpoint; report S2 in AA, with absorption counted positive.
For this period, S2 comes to 2.5 AA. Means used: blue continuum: 309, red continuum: 310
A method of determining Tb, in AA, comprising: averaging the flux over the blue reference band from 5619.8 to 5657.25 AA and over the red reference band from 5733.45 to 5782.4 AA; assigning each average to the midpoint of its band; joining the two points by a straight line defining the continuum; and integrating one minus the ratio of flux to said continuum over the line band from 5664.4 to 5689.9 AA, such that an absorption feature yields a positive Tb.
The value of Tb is -0.6 AA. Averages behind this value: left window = 303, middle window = 311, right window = 305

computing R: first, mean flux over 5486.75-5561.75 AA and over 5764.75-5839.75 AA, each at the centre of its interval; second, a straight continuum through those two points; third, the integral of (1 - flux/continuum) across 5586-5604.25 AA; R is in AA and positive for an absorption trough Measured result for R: 1.02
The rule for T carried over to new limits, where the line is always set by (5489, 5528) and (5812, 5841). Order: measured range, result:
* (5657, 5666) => 0.4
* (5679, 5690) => 0.4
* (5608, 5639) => 1.3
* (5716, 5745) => 0.7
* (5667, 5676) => -0.1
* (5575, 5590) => 1.1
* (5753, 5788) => 1.1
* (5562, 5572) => 0.4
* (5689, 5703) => 0.2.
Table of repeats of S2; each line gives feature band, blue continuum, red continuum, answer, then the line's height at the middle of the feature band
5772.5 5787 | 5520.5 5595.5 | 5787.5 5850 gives 0.39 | 312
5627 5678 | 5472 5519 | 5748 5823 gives 0.54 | 309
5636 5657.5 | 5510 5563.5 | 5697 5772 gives 0.34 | 308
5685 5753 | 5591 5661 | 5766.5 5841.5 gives 0.32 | 306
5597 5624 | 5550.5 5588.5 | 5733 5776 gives -0.19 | 301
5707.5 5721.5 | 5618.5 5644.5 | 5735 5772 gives 0.25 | 303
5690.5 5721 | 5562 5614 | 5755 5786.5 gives -0.41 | 302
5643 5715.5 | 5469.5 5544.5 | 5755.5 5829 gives 0.64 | 310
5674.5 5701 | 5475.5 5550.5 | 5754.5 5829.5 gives 0.17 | 310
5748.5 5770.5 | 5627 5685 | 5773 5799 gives 0.04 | 303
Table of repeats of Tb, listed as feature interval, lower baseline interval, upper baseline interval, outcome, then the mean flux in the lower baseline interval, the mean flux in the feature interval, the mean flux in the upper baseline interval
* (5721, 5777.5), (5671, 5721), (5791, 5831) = 0.8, 307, 306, 314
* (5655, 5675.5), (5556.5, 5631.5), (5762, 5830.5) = -0.4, 299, 309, 309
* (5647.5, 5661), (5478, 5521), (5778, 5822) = 0.1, 311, 306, 308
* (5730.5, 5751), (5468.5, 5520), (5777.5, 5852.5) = 0.5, 312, 304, 310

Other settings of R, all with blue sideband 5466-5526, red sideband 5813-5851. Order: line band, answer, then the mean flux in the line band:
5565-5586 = 1.0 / 299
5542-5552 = 0.0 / 314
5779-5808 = 0.8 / 305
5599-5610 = 0.4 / 301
